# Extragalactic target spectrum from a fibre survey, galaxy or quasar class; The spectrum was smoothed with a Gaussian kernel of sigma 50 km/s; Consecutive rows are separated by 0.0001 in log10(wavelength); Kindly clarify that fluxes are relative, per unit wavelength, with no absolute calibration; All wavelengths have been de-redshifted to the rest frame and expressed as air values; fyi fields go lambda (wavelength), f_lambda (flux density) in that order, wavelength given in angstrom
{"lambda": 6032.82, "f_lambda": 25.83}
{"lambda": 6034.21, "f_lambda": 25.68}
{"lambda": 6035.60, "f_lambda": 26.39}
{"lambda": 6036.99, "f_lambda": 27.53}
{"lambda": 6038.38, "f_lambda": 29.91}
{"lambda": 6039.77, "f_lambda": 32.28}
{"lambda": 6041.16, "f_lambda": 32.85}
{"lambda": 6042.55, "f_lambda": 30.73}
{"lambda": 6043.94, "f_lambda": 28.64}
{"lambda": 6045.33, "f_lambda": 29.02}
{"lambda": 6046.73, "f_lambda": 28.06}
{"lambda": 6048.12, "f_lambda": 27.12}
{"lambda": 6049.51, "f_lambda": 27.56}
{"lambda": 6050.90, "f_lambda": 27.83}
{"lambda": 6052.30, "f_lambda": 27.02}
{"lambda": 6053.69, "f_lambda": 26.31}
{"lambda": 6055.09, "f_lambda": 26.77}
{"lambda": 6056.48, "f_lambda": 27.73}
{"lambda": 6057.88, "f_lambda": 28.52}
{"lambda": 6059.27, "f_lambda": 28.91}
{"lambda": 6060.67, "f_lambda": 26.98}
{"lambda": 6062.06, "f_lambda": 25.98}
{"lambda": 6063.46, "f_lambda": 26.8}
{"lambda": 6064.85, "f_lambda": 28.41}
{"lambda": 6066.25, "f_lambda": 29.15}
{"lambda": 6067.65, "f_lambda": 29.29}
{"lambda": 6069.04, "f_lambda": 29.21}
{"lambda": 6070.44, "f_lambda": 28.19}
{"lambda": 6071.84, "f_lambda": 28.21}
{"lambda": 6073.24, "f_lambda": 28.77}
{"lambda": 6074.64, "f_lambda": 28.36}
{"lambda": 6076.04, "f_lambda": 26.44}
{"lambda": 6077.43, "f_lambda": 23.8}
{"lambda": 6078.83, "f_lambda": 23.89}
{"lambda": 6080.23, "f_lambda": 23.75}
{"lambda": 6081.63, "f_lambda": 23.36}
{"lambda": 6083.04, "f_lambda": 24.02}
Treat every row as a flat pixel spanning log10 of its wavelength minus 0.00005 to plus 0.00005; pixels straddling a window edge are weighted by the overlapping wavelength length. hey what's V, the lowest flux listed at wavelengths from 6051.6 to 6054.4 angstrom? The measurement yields 26.31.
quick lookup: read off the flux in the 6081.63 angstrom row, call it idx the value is 23.36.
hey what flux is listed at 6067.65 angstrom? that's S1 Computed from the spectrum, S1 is 29.29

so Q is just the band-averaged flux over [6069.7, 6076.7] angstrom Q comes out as 28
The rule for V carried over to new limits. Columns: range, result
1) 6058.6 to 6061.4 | 26.98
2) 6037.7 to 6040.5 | 29.91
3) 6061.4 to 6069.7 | 25.98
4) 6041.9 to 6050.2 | 27.12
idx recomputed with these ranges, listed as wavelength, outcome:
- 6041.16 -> 32.85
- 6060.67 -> 26.98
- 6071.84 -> 28.21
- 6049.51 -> 27.56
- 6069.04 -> 29.21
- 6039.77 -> 32.28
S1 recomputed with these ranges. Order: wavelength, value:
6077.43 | 23.8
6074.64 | 28.36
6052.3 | 27.02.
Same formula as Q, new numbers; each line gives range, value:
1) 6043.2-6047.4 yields 28.6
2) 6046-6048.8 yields 27.6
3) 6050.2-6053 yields 27.4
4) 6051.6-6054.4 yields 26.6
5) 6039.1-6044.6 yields 31.2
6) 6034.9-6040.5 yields 29.1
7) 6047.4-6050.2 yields 27.4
